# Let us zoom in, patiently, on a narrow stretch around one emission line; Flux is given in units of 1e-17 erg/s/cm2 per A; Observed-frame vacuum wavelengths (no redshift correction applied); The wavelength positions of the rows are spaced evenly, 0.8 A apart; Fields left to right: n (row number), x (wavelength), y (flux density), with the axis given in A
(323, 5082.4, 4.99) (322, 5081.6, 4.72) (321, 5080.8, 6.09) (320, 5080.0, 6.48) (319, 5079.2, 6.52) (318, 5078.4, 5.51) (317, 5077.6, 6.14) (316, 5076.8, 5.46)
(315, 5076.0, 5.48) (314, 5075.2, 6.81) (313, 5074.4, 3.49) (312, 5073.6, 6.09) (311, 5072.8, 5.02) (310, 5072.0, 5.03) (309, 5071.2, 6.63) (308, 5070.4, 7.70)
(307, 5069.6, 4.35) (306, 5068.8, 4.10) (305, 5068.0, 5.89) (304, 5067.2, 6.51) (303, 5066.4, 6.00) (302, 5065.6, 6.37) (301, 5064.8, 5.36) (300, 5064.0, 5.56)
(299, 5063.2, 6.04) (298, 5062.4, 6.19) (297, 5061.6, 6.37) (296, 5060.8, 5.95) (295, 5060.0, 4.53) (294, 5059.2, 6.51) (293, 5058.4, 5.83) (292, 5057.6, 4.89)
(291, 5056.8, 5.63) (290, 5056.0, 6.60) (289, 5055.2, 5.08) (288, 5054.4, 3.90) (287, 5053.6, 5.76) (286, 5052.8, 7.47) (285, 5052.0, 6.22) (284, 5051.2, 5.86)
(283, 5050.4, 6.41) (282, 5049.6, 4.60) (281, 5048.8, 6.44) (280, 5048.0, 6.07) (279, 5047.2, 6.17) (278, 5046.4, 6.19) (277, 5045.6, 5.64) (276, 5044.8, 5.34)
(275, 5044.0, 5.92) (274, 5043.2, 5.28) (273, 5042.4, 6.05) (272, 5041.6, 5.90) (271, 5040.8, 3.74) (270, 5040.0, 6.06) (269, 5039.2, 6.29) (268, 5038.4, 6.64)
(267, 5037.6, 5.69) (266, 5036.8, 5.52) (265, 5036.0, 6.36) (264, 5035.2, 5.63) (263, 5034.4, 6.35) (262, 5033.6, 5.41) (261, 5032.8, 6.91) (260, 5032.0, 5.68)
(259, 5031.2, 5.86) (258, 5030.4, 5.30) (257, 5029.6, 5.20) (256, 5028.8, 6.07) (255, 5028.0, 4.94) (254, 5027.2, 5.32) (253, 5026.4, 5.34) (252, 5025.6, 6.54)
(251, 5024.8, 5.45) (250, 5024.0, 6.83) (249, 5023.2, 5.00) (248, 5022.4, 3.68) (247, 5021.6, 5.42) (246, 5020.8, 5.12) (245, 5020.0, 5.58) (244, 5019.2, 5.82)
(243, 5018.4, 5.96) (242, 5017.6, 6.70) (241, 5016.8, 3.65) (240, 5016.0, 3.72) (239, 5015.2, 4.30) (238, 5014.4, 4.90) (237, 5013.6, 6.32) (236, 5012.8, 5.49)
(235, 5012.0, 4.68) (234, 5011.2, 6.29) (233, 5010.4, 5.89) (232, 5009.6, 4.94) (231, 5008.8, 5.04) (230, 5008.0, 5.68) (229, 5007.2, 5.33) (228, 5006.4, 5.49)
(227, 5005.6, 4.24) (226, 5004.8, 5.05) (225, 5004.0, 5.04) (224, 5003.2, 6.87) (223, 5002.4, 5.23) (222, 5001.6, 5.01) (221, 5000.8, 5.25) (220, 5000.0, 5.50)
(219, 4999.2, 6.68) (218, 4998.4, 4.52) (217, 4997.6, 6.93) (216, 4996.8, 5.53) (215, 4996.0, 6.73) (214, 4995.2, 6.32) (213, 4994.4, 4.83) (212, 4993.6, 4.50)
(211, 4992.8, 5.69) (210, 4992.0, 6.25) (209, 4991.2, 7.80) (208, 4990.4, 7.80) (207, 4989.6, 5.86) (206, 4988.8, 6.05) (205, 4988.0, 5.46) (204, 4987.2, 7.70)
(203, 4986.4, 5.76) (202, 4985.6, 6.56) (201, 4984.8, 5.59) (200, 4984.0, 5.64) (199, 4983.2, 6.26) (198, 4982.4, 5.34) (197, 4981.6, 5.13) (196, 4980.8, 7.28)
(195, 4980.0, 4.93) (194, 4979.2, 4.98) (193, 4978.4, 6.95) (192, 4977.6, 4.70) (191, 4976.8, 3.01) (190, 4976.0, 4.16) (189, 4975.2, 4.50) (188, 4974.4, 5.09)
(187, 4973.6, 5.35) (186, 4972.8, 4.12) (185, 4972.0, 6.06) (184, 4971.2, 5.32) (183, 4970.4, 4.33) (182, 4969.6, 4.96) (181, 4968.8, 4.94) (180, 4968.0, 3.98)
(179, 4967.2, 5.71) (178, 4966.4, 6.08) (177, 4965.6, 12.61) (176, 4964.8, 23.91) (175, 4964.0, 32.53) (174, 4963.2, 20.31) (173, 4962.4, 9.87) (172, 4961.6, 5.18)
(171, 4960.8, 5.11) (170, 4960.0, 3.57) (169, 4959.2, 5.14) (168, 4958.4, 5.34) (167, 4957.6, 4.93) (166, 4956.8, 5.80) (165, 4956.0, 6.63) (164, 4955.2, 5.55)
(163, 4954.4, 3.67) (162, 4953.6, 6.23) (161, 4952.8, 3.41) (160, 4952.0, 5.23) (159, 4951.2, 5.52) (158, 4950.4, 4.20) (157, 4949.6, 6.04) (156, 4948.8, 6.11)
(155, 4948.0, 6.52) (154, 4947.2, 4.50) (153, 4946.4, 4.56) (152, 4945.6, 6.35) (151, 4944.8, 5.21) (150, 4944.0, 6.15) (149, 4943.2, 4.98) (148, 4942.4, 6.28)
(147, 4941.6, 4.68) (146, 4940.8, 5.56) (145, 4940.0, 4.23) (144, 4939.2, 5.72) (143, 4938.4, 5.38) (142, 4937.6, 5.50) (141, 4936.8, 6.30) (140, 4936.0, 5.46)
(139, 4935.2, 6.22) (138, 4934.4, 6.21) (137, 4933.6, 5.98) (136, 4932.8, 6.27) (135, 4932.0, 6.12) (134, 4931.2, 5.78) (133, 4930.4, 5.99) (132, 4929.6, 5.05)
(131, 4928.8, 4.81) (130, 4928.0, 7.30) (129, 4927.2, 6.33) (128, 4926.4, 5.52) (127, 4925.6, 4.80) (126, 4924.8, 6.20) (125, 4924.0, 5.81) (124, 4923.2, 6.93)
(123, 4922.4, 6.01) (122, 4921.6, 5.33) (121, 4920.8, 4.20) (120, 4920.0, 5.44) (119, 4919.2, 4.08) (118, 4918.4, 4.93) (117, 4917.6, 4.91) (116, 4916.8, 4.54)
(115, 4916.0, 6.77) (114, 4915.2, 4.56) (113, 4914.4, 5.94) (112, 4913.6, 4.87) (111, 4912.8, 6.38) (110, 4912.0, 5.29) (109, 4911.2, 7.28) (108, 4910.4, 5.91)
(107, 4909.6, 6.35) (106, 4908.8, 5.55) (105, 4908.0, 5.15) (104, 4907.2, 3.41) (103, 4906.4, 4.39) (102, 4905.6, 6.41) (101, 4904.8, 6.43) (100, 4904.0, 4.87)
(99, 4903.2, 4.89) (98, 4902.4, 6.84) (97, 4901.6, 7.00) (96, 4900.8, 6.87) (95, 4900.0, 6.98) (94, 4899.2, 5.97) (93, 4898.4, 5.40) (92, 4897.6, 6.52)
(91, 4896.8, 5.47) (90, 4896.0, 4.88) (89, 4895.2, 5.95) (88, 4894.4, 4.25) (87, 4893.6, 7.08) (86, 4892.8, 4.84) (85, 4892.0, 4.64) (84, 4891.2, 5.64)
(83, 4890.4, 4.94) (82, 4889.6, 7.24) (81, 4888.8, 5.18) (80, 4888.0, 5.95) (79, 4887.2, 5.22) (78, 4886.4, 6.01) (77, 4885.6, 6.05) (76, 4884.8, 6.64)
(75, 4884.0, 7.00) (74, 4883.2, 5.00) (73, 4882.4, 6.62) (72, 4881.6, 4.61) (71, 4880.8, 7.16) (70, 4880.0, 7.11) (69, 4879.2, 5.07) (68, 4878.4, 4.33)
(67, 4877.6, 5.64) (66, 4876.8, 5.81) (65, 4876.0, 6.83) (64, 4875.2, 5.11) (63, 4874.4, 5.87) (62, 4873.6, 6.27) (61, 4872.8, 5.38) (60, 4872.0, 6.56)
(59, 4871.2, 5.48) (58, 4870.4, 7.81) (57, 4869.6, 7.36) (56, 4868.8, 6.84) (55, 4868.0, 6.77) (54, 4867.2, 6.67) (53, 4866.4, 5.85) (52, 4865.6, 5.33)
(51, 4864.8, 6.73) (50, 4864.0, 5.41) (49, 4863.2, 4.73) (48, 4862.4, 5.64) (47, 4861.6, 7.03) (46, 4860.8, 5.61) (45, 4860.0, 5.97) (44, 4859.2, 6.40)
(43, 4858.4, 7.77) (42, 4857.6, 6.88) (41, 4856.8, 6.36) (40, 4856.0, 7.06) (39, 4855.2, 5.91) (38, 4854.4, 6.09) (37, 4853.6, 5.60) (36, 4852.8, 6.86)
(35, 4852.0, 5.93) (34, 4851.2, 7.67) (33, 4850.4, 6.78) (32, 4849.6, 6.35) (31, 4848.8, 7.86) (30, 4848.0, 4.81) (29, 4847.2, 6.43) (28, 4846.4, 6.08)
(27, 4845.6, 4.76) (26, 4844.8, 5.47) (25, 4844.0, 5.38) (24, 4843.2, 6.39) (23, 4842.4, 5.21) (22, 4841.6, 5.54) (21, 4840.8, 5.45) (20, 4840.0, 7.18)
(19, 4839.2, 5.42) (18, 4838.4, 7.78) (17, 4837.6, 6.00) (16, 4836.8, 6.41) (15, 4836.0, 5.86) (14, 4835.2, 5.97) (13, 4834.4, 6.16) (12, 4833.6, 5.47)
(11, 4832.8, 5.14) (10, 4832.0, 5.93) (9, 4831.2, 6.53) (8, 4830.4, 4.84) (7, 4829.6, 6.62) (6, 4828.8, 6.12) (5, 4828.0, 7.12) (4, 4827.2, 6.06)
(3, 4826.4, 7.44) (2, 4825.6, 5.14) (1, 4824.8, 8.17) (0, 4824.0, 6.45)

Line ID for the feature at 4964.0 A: H-gamma 4340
